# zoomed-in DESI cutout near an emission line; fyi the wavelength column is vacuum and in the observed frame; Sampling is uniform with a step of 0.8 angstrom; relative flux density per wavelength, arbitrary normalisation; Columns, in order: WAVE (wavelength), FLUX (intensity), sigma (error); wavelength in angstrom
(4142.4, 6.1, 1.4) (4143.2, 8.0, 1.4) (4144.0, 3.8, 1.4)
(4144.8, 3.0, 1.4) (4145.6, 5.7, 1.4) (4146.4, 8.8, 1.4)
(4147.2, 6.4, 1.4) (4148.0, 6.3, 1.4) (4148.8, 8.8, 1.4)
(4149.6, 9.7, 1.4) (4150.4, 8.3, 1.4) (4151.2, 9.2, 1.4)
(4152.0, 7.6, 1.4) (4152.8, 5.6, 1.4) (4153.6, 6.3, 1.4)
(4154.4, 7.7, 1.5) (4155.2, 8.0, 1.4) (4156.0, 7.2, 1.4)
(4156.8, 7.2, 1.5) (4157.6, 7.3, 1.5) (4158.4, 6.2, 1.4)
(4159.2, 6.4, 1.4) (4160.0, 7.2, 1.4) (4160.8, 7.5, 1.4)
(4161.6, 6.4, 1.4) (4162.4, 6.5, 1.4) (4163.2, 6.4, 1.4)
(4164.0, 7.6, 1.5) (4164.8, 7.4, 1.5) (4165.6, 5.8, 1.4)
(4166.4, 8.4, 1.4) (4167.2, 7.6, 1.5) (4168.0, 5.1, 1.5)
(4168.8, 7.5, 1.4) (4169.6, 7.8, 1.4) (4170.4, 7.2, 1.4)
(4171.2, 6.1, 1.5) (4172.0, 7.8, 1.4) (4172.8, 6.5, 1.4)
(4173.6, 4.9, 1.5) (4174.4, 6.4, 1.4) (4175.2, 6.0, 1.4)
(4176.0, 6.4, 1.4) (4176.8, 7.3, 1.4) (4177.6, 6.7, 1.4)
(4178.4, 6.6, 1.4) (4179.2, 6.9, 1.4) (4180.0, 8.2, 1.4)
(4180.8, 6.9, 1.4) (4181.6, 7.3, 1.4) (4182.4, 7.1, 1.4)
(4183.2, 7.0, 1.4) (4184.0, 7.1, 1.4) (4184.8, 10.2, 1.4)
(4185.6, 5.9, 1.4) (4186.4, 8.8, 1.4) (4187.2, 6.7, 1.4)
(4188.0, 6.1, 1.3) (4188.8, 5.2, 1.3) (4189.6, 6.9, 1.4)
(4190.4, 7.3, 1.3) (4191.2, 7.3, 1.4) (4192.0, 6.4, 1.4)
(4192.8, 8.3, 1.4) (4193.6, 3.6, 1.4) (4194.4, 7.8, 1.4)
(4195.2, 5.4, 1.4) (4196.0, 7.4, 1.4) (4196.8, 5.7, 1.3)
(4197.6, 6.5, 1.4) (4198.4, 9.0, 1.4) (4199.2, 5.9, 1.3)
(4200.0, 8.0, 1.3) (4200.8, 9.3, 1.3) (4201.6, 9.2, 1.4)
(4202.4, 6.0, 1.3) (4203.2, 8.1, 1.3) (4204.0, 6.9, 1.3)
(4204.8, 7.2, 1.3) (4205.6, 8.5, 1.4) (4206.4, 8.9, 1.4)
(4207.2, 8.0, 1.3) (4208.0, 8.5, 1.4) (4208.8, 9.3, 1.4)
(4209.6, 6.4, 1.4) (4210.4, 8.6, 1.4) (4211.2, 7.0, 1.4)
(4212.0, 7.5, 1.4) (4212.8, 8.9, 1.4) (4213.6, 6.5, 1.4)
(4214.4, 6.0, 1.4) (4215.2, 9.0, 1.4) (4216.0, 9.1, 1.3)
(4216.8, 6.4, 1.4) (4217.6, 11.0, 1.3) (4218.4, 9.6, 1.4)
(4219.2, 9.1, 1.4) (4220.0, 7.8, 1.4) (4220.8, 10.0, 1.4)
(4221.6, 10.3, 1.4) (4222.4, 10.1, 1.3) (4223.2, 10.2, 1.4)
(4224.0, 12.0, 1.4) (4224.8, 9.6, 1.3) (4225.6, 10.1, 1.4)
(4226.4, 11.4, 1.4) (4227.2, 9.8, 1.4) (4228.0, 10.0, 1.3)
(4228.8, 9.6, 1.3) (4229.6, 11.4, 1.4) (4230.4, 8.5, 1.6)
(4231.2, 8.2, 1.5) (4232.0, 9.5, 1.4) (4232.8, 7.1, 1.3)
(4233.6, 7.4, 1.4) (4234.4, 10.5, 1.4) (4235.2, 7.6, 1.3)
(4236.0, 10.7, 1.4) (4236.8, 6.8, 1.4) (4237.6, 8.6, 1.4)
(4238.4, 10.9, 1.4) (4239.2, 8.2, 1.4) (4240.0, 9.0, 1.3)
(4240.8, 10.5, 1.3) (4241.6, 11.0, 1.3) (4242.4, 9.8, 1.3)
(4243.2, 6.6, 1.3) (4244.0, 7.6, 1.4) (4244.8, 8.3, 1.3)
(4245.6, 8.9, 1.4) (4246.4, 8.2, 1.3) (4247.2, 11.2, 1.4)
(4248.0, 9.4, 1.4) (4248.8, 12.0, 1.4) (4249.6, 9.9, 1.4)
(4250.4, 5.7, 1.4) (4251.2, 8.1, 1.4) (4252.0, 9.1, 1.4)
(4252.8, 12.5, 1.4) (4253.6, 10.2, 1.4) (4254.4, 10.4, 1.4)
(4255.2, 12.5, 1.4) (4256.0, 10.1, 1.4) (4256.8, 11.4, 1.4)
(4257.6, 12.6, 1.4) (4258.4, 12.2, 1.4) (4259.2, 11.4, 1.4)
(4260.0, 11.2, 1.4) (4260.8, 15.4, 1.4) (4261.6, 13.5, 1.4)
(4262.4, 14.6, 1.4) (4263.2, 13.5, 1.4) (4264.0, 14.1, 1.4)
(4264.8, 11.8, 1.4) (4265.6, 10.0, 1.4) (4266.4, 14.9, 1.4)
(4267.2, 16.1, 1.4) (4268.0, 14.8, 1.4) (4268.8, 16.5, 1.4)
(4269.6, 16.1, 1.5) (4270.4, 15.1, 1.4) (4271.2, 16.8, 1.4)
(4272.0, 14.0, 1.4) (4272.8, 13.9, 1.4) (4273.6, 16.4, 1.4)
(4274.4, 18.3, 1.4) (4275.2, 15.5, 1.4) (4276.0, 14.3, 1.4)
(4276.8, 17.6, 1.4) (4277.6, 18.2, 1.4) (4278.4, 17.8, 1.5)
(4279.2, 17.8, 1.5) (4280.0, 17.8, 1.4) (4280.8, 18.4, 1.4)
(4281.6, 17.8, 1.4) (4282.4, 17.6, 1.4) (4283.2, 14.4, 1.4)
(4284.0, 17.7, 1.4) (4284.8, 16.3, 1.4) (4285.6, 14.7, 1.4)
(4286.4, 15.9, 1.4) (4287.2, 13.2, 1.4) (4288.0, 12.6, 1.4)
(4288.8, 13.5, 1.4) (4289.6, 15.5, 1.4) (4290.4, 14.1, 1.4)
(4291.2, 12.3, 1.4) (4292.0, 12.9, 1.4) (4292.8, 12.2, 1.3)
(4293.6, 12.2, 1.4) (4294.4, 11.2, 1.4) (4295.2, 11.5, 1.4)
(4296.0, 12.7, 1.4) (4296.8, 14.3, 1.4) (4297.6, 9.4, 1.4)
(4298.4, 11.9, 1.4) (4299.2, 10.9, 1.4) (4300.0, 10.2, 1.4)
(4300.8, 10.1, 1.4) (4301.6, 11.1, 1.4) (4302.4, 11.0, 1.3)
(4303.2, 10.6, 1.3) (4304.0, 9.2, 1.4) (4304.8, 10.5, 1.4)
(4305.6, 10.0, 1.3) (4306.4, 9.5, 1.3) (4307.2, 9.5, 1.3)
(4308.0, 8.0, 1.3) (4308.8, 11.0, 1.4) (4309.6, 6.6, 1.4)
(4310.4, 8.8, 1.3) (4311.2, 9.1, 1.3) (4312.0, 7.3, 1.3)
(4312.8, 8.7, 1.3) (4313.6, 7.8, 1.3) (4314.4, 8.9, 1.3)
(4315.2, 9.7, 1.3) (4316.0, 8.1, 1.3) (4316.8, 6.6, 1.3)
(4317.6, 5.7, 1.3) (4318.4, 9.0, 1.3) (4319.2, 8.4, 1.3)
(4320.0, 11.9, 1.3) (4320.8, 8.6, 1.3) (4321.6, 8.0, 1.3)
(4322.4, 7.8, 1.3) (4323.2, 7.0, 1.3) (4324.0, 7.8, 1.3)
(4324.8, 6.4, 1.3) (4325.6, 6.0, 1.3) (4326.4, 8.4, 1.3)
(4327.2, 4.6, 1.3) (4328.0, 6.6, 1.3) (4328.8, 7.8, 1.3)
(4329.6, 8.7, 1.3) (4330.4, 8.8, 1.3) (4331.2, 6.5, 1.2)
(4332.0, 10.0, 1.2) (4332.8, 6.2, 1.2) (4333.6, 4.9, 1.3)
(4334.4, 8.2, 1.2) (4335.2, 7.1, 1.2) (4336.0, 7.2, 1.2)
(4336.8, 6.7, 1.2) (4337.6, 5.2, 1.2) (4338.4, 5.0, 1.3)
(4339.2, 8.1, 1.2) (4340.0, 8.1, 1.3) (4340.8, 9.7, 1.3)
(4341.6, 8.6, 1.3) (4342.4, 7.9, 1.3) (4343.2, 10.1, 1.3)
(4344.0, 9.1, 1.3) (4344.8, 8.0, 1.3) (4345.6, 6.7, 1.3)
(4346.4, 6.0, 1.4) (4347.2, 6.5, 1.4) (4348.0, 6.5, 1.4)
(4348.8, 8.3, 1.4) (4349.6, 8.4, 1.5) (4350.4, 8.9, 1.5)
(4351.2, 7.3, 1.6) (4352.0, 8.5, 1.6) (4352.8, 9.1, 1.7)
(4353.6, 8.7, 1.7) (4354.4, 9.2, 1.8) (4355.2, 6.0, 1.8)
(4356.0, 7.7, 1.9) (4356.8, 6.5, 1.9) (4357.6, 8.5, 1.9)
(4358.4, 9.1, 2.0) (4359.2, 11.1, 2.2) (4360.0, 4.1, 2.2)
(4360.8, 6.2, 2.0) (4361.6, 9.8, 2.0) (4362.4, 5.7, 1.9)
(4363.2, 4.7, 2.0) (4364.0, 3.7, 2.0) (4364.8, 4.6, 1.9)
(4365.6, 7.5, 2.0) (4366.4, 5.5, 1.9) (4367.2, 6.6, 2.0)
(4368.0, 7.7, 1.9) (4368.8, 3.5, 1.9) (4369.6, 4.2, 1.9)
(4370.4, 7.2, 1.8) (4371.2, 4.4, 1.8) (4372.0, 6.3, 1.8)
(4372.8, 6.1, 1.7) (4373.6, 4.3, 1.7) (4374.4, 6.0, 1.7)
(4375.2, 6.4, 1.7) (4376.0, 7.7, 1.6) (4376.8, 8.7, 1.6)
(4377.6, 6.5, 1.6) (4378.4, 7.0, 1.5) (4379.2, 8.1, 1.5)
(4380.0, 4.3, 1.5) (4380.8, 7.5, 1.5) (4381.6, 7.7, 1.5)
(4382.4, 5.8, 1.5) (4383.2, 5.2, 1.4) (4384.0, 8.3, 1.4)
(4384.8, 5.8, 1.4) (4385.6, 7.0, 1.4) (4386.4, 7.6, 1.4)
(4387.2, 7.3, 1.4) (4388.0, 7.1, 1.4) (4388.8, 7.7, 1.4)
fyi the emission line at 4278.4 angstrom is C IV 1549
